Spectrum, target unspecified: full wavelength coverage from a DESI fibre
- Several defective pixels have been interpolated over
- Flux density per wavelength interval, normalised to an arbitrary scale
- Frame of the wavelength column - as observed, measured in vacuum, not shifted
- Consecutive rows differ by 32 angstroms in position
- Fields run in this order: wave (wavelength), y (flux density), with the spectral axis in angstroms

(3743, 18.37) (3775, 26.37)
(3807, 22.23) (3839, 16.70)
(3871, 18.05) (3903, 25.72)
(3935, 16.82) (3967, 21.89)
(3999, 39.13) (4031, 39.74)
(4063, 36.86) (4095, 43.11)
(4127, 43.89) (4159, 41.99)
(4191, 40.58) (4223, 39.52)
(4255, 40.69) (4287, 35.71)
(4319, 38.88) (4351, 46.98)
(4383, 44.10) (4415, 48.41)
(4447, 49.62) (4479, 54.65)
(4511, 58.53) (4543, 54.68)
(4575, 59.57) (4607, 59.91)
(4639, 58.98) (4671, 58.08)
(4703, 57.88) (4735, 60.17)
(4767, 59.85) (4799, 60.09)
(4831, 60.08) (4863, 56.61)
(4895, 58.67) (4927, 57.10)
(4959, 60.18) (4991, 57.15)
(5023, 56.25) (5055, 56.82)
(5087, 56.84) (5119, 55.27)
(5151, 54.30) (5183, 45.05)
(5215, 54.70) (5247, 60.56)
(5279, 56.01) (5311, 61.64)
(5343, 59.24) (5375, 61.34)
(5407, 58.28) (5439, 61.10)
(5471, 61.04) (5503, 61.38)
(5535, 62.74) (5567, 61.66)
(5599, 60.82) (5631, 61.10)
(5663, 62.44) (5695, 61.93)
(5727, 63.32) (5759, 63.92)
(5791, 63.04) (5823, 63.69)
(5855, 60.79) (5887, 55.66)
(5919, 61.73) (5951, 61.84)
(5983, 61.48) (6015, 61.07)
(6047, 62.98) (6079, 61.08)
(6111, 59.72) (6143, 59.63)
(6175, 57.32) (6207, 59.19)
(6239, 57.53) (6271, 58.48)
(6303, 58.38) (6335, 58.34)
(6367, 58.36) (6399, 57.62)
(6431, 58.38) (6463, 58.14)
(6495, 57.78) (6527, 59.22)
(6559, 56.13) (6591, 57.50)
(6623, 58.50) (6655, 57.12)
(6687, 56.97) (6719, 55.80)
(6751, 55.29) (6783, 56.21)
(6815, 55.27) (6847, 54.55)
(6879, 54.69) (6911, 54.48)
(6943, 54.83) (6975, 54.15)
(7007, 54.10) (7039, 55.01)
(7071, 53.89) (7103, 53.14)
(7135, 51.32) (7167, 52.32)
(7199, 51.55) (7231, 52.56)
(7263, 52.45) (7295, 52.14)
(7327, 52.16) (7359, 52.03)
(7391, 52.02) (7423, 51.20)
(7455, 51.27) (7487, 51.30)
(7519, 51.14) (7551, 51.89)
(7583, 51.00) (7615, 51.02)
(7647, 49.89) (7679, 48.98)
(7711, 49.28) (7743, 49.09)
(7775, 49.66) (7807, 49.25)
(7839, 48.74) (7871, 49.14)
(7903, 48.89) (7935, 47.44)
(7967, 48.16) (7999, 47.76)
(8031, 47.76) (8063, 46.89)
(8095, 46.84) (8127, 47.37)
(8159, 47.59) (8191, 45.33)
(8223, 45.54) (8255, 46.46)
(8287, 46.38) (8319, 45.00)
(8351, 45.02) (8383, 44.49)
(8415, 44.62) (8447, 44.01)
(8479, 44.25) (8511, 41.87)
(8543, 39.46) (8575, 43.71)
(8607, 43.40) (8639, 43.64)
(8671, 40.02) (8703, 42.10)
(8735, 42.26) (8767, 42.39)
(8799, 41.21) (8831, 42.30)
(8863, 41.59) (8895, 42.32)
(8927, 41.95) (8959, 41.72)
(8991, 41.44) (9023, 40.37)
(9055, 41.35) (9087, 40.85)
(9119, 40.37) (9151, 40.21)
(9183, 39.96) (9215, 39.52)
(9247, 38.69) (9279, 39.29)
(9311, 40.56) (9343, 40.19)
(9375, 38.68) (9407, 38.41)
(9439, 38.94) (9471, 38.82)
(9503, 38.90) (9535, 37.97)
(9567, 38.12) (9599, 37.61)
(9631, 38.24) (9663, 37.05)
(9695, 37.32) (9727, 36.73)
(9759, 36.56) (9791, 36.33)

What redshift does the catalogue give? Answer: 0.000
